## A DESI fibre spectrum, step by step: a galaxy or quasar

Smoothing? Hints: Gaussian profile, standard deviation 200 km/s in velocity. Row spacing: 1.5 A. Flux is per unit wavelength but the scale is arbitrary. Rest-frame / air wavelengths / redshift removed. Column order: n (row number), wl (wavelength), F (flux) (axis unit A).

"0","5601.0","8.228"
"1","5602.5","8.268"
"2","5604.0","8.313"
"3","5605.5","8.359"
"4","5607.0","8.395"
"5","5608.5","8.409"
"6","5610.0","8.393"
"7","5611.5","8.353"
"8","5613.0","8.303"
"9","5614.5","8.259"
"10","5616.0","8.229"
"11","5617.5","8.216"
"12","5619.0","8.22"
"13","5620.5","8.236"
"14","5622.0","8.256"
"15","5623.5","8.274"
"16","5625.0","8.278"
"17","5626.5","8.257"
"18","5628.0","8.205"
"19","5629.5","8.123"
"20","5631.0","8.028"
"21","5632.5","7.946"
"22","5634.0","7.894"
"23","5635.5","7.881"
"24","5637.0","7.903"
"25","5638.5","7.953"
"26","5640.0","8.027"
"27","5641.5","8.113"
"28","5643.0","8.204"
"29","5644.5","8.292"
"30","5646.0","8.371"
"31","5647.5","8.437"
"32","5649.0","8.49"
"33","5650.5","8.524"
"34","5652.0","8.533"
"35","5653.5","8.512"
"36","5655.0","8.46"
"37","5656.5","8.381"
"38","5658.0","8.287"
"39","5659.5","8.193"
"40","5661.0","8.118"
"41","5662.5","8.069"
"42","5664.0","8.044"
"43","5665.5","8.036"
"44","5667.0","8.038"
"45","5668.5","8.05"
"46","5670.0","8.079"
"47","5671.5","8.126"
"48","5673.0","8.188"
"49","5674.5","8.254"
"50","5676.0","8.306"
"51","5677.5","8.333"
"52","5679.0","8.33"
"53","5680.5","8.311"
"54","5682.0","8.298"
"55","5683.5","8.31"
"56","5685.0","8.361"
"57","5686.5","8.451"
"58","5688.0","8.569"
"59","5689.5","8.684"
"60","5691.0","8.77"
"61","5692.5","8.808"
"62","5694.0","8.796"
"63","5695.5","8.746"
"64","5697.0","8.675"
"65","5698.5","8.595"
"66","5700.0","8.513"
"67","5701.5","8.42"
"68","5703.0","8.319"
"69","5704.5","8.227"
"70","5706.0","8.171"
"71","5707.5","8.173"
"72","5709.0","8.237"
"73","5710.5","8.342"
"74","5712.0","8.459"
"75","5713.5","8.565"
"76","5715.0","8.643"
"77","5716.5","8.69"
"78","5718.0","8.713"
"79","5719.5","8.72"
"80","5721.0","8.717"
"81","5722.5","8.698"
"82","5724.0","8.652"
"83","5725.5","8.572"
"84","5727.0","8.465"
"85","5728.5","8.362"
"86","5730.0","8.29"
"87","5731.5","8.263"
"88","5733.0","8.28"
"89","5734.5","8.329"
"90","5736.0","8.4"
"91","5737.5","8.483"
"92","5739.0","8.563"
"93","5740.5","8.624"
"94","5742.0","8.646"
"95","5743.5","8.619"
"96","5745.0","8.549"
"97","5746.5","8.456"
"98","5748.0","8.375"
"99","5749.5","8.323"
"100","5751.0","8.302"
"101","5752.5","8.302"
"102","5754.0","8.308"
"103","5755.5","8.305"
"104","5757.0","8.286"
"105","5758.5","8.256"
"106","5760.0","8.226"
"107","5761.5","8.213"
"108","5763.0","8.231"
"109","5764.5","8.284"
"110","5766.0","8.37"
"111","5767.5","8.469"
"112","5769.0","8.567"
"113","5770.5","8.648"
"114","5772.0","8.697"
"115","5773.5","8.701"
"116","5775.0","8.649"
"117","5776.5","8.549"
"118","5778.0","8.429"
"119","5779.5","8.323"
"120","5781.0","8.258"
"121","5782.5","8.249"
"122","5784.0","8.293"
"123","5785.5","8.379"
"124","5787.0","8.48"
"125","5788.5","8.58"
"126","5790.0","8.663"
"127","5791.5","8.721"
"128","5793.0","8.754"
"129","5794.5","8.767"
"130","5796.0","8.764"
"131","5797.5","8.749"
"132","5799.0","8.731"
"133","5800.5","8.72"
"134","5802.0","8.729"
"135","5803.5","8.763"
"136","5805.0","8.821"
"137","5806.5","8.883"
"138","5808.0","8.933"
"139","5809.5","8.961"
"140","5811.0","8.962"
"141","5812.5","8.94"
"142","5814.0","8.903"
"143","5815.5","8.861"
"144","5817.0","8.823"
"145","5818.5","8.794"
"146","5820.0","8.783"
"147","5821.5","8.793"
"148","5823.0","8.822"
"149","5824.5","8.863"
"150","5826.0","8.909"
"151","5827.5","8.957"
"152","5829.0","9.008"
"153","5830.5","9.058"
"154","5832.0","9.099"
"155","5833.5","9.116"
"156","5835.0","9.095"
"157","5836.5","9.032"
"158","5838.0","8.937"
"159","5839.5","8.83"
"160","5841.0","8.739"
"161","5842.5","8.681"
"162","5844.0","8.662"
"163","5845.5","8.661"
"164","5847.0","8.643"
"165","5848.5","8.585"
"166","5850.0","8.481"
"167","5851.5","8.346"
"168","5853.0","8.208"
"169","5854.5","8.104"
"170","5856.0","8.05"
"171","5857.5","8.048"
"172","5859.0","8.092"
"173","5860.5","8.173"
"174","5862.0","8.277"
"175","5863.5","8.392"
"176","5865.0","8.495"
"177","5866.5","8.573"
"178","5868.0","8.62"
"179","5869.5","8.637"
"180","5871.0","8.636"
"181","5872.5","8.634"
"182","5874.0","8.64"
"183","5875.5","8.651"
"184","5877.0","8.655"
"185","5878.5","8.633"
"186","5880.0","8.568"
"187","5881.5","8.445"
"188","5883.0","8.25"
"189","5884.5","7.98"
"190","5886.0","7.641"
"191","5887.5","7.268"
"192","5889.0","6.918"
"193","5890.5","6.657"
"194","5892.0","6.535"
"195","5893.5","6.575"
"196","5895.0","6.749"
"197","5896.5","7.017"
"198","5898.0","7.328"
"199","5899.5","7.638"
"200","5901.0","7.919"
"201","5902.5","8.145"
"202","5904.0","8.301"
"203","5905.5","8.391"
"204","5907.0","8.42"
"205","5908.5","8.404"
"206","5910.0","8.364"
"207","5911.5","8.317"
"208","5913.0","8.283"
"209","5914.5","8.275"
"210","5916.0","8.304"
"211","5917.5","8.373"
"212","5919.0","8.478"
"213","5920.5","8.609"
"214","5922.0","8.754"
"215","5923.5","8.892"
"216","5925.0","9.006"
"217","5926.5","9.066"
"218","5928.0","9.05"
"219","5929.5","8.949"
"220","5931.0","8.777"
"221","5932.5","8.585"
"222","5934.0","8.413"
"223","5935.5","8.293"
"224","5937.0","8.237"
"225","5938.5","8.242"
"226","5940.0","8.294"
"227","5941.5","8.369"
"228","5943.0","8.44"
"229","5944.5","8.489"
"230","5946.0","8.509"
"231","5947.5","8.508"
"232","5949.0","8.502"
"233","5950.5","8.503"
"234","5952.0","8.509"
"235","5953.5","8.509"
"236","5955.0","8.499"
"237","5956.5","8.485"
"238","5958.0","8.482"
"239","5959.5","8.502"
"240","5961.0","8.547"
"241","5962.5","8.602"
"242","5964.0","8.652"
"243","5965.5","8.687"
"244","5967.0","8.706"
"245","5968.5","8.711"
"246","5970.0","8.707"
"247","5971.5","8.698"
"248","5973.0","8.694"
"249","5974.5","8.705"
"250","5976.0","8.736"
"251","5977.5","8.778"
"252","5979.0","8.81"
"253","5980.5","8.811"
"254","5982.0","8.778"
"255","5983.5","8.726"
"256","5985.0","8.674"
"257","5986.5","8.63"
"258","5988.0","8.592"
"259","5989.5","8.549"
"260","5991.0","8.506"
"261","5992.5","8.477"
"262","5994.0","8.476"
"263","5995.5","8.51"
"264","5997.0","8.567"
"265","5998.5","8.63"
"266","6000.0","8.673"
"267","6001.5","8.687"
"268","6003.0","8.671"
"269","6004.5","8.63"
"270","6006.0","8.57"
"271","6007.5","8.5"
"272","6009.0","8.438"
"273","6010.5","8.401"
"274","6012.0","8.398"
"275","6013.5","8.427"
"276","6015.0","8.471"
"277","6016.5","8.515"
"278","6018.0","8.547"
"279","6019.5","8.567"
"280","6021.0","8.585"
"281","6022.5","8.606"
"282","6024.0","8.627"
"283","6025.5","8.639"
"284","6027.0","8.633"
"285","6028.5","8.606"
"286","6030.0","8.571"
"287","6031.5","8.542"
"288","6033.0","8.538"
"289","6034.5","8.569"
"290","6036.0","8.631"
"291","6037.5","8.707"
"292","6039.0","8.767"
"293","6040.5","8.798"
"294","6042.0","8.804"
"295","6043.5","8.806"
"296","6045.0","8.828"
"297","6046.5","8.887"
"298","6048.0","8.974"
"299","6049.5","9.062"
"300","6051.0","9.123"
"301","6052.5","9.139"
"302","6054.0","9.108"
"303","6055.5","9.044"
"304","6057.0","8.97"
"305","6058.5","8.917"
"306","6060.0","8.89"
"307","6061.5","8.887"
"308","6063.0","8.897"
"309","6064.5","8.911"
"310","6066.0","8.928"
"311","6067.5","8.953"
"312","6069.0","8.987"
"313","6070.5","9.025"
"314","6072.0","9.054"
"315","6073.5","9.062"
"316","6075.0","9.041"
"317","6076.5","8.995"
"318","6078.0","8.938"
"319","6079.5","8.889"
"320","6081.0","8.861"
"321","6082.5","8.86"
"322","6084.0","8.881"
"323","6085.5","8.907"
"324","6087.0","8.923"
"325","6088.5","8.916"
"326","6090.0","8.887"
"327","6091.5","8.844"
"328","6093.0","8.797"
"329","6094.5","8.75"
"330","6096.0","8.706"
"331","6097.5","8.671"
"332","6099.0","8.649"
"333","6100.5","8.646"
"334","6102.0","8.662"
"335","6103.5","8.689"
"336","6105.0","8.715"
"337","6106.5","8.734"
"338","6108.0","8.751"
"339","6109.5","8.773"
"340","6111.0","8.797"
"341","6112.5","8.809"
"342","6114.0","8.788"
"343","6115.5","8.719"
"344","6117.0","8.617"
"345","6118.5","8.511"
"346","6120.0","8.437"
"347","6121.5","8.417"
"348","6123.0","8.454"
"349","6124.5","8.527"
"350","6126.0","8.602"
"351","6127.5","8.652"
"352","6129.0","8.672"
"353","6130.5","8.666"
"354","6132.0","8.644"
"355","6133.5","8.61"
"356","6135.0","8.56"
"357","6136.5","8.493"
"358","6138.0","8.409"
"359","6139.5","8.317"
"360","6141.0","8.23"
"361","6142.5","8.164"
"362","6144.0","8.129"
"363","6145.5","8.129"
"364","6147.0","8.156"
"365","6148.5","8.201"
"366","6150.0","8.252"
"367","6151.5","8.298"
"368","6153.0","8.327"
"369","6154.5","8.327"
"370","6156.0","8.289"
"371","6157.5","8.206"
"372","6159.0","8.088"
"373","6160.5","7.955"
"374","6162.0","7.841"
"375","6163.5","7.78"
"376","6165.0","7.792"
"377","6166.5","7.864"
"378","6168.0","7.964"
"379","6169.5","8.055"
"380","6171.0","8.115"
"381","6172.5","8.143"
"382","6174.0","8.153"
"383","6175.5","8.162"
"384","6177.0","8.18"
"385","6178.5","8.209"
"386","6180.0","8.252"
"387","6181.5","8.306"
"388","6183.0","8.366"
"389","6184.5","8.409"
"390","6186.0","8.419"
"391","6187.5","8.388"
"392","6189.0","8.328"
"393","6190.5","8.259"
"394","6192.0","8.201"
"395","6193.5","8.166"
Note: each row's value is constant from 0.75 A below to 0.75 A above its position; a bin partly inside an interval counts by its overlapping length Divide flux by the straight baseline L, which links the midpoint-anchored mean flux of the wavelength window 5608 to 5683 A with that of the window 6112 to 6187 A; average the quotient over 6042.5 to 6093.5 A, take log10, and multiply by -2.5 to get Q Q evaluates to -0.08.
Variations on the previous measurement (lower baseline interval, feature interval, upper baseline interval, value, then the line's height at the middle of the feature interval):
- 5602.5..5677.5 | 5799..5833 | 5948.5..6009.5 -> -0.06 mag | 8.43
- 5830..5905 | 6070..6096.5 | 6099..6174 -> -0.07 mag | 8.36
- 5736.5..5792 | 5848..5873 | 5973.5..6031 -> 0.02 mag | 8.5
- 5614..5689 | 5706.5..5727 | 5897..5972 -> -0.03 mag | 8.28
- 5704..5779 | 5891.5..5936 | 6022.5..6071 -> 0.06 mag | 8.66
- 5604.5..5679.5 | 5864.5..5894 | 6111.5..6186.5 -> 0.03 mag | 8.27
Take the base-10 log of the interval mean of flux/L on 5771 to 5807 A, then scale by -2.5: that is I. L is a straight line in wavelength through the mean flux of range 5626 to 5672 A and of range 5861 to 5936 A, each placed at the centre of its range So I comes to -0.05 mag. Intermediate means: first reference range 8.18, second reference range 8.22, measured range 8.61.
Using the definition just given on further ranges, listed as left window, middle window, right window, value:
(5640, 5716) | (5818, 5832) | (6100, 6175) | -0.067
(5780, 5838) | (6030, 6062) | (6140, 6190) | -0.060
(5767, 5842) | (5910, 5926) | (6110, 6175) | 0.010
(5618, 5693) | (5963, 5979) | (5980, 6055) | -0.013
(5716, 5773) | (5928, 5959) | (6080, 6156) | 0.004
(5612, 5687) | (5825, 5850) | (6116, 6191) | -0.079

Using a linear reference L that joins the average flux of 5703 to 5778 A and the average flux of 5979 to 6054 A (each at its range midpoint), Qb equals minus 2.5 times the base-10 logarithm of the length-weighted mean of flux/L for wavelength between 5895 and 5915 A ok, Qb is 0.07 mag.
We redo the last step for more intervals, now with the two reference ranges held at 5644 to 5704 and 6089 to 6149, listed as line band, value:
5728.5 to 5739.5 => 0.00 mag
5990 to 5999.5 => 0.00 mag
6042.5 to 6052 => -0.05 mag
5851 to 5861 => 0.04 mag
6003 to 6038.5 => 0.00 mag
